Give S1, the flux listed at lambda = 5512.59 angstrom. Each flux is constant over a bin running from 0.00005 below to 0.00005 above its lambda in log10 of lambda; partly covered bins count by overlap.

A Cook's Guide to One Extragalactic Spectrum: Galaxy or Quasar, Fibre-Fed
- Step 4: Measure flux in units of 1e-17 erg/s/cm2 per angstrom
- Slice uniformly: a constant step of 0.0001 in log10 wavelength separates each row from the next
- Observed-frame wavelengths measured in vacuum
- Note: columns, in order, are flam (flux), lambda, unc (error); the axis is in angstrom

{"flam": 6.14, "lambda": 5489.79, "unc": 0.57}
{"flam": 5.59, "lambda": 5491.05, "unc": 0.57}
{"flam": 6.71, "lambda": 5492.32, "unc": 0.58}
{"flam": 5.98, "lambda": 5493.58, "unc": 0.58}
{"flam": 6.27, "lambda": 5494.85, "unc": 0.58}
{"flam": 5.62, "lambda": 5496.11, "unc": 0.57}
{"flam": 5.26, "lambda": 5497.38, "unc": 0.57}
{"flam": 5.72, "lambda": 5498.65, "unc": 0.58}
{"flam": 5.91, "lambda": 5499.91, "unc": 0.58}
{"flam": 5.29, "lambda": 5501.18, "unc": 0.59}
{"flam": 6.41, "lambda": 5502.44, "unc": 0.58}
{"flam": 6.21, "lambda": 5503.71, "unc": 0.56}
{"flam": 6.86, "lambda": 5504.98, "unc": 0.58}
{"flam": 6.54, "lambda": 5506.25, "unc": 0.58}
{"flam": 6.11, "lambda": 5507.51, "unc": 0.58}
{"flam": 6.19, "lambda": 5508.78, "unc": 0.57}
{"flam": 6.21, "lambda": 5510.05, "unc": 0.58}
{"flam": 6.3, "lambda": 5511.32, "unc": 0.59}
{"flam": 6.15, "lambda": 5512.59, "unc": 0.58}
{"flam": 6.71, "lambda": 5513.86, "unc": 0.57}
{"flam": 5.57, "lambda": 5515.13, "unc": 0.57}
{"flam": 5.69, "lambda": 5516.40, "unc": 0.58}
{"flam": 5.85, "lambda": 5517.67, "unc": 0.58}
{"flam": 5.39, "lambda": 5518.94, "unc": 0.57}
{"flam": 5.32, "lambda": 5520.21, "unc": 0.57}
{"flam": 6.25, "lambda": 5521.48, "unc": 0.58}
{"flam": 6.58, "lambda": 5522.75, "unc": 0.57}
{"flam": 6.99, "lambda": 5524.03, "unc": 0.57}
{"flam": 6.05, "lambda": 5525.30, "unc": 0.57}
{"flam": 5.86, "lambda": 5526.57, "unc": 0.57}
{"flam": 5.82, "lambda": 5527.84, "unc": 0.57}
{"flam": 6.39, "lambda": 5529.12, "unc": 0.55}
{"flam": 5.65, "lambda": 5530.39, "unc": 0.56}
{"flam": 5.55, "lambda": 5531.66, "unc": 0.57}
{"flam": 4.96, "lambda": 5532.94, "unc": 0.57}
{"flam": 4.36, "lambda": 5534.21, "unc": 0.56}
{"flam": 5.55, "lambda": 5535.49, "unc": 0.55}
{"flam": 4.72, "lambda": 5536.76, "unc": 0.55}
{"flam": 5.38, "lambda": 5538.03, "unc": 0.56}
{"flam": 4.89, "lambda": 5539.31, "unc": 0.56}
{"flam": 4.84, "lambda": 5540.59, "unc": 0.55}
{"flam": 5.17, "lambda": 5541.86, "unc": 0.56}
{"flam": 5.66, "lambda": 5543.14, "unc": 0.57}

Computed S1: 6.15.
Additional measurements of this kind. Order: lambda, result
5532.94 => 4.96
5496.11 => 5.62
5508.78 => 6.19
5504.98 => 6.86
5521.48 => 6.25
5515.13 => 5.57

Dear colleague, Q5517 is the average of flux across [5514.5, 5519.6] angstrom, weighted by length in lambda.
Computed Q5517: 5.63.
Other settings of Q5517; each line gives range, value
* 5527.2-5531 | 5.95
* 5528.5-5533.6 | 5.63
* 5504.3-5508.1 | 6.51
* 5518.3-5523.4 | 5.88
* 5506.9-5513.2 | 6.19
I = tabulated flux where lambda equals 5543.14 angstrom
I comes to 5.66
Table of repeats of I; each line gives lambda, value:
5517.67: 5.85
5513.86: 6.71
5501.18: 5.29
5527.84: 5.82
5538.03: 5.38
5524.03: 6.99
